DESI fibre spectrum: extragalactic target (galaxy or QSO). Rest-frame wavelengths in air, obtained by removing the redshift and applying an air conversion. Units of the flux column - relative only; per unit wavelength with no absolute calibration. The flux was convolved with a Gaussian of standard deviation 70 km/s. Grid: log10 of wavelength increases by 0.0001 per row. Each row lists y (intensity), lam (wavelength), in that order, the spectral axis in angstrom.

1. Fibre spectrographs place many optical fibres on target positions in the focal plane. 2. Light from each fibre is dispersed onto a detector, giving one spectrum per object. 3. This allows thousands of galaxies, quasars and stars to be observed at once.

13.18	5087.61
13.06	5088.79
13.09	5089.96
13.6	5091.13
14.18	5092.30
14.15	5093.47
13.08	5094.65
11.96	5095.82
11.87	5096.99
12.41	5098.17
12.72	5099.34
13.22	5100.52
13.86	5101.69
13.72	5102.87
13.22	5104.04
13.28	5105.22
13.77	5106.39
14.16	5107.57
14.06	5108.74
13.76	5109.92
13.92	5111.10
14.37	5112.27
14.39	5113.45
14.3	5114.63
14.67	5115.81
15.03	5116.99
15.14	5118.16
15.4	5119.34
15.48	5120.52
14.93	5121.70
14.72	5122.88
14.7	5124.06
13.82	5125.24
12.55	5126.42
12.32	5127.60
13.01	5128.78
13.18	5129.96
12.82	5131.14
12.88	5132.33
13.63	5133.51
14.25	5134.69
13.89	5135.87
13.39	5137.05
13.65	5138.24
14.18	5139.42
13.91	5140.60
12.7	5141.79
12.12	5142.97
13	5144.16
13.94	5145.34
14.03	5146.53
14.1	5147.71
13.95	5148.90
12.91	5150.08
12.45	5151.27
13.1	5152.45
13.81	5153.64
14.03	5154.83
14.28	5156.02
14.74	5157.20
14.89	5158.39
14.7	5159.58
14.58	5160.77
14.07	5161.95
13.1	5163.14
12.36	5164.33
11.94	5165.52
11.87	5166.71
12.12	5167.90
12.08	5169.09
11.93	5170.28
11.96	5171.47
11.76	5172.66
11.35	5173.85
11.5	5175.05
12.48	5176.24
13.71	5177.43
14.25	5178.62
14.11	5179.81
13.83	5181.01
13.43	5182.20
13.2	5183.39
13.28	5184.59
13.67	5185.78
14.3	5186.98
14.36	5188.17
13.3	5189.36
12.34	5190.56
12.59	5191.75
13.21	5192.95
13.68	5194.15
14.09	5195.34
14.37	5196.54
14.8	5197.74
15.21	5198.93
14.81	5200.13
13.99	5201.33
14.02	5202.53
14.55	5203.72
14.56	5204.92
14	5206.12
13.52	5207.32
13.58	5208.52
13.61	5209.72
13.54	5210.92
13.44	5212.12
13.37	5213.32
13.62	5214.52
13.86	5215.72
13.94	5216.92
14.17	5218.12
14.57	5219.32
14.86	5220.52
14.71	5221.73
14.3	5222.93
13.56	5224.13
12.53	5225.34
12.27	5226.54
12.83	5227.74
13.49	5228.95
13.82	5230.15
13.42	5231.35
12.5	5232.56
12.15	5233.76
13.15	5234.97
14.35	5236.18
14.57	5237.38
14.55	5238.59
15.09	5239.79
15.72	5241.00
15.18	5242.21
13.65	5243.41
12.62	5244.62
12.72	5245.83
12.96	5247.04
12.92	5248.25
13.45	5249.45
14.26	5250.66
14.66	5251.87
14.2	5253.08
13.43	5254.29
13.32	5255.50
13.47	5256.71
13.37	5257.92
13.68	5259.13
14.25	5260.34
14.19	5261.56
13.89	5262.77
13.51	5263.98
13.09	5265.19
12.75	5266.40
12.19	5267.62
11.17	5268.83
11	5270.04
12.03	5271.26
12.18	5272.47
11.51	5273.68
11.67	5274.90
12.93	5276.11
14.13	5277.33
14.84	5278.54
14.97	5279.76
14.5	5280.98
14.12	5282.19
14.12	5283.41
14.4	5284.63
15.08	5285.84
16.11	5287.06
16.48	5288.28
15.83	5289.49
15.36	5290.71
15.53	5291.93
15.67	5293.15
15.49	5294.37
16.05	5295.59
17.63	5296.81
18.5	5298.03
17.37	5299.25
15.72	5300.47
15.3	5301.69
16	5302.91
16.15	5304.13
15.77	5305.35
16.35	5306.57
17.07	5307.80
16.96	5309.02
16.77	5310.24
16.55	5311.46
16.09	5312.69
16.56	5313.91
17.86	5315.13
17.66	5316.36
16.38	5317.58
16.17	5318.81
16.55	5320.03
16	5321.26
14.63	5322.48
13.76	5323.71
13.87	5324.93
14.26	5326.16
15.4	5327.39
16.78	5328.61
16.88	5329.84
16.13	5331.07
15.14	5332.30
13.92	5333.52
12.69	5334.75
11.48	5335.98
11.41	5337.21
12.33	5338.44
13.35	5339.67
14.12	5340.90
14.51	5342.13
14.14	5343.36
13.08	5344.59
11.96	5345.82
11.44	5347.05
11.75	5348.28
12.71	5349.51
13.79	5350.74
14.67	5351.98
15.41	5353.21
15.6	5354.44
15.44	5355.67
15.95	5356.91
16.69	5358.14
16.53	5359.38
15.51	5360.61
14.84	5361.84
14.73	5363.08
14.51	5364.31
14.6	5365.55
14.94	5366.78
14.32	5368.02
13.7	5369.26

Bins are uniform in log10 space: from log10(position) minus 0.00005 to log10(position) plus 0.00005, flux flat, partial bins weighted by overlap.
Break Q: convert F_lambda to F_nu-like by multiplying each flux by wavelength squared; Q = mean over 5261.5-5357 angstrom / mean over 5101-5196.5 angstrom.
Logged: 1.15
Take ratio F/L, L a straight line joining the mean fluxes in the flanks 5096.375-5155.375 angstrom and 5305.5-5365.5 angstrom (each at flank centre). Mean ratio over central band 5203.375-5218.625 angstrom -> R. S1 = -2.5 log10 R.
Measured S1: 0.03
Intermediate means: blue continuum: 13.7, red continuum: 14.9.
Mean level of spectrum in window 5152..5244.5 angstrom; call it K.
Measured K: 13.6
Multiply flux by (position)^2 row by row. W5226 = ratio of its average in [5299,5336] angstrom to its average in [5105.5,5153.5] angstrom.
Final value 1.23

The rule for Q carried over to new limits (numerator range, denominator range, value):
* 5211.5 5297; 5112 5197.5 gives 1.07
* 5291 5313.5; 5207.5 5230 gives 1.24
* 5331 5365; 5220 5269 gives 1.07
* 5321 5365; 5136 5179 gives 1.16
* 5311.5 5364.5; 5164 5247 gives 1.15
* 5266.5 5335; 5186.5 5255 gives 1.13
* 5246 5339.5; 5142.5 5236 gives 1.13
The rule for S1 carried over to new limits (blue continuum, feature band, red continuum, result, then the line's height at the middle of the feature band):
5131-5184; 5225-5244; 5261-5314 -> 0.04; 14.2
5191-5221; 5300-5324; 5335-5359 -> -0.18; 13.8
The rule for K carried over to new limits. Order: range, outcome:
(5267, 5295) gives 14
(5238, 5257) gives 13.9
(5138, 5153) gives 13.4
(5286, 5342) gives 15.6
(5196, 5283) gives 13.6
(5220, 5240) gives 13.6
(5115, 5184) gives 13.5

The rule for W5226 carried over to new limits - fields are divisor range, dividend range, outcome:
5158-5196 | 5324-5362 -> 1.16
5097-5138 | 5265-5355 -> 1.15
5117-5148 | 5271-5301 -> 1.15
